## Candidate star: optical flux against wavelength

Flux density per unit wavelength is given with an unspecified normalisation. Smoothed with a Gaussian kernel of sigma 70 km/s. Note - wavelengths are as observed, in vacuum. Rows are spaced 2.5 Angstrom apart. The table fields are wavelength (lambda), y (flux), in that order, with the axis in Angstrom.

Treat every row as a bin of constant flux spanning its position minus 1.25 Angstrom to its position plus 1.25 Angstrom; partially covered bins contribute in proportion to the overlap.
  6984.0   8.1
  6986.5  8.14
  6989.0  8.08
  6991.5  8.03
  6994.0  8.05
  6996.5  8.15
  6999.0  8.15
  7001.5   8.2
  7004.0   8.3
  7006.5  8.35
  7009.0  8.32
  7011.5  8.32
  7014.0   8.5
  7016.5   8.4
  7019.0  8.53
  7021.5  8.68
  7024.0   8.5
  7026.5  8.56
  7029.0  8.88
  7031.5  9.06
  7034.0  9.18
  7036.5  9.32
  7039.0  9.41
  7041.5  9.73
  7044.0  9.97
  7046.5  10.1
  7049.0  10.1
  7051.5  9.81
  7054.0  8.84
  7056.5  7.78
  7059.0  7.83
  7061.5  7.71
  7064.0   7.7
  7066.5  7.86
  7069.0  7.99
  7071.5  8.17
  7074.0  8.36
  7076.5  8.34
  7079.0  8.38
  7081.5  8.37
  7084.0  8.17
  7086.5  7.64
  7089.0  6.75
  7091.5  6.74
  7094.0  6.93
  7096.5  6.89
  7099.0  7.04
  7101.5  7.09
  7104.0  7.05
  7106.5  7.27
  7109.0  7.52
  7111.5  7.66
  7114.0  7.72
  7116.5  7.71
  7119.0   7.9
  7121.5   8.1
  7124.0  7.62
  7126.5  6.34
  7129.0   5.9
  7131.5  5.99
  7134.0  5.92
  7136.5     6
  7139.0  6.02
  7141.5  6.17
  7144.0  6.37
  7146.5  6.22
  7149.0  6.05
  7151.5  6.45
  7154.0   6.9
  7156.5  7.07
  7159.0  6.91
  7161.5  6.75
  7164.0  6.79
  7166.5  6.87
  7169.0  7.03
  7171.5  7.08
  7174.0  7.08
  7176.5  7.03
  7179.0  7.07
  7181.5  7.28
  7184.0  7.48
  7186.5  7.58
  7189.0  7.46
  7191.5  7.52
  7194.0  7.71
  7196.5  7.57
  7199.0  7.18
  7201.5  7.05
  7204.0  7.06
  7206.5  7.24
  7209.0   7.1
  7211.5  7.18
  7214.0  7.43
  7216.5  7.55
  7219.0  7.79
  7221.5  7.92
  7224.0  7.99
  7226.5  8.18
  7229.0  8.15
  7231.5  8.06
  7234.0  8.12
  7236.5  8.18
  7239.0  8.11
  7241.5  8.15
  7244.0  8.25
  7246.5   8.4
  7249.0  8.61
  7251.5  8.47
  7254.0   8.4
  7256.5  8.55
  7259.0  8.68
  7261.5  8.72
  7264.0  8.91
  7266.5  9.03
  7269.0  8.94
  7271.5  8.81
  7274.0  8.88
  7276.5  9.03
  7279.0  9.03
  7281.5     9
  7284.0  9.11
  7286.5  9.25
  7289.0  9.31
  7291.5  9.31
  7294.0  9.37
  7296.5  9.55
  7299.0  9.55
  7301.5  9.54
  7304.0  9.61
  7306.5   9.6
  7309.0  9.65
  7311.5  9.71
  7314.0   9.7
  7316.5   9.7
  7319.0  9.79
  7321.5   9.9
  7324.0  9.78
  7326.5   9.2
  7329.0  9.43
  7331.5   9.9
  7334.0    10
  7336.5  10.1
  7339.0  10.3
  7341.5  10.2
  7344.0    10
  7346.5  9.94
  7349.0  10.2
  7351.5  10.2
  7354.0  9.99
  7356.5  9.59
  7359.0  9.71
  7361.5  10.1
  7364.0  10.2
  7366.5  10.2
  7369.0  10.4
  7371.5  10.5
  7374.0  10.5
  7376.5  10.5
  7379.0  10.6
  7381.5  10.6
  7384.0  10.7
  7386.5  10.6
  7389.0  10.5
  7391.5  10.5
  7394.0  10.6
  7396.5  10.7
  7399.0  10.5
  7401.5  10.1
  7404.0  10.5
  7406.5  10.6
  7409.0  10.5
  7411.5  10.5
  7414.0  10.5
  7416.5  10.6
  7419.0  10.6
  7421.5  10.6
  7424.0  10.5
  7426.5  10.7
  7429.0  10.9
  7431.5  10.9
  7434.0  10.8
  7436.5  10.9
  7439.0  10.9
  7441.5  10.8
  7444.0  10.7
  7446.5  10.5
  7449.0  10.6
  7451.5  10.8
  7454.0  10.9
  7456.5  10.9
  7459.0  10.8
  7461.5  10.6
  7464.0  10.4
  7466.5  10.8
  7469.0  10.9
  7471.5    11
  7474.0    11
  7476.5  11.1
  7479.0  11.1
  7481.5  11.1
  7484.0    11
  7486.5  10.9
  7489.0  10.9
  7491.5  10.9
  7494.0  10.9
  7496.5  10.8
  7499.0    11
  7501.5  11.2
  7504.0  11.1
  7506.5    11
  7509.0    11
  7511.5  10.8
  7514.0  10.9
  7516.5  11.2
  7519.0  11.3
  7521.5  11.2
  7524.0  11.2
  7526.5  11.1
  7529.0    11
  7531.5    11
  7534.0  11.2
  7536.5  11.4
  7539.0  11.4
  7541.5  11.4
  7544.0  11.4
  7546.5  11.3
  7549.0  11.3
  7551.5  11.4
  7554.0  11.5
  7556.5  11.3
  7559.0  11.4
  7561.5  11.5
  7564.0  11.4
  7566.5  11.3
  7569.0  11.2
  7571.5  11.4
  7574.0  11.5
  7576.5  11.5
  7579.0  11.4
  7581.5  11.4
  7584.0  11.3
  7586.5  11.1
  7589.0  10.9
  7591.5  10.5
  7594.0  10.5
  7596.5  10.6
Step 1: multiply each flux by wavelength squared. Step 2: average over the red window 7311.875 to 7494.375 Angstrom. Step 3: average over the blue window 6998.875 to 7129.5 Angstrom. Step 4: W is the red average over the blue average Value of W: 1.41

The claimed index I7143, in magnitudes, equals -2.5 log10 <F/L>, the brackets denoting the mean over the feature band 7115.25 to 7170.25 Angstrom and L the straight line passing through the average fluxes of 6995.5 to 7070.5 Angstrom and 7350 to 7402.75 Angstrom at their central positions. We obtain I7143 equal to 0.35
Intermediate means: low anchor 8.67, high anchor 10.3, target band 6.69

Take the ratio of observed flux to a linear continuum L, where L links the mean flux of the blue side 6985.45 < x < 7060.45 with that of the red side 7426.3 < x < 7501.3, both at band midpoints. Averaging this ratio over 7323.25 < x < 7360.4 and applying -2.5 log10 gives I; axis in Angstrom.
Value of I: 0.04 mag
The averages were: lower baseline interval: 8.71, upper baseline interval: 10.9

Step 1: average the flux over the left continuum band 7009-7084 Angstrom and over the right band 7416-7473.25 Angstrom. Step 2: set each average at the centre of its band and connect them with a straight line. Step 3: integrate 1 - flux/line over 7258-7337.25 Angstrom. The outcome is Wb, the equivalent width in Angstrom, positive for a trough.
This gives 4.9 Angstrom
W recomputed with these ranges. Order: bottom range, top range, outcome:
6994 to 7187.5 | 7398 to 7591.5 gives 1.59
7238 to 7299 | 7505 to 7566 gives 1.36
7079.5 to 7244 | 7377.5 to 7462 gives 1.58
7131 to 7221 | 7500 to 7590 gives 1.79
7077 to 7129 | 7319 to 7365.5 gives 1.43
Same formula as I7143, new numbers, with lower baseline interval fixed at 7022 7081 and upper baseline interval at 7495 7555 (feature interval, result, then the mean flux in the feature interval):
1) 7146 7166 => 0.360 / 6.67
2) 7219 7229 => 0.200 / 8.02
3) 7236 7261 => 0.164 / 8.4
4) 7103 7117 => 0.207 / 7.48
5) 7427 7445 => -0.012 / 10.8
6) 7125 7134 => 0.441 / 6.1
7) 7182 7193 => 0.251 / 7.5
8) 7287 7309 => 0.059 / 9.48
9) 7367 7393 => -0.010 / 10.5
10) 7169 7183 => 0.303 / 7.11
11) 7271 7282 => 0.109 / 8.96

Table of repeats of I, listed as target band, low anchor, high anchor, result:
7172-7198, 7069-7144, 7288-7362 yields 0.109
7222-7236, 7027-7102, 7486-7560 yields 0.157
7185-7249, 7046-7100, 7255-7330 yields 0.148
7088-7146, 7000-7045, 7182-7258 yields 0.204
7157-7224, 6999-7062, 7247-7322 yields 0.237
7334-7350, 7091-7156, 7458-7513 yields -0.091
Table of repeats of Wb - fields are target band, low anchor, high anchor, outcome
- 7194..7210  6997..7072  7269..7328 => 3.3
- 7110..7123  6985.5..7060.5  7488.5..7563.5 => 1.9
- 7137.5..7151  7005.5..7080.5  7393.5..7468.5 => 4.4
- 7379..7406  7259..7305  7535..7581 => -1.3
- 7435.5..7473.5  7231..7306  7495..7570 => -0.9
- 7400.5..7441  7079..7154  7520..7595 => -2.9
